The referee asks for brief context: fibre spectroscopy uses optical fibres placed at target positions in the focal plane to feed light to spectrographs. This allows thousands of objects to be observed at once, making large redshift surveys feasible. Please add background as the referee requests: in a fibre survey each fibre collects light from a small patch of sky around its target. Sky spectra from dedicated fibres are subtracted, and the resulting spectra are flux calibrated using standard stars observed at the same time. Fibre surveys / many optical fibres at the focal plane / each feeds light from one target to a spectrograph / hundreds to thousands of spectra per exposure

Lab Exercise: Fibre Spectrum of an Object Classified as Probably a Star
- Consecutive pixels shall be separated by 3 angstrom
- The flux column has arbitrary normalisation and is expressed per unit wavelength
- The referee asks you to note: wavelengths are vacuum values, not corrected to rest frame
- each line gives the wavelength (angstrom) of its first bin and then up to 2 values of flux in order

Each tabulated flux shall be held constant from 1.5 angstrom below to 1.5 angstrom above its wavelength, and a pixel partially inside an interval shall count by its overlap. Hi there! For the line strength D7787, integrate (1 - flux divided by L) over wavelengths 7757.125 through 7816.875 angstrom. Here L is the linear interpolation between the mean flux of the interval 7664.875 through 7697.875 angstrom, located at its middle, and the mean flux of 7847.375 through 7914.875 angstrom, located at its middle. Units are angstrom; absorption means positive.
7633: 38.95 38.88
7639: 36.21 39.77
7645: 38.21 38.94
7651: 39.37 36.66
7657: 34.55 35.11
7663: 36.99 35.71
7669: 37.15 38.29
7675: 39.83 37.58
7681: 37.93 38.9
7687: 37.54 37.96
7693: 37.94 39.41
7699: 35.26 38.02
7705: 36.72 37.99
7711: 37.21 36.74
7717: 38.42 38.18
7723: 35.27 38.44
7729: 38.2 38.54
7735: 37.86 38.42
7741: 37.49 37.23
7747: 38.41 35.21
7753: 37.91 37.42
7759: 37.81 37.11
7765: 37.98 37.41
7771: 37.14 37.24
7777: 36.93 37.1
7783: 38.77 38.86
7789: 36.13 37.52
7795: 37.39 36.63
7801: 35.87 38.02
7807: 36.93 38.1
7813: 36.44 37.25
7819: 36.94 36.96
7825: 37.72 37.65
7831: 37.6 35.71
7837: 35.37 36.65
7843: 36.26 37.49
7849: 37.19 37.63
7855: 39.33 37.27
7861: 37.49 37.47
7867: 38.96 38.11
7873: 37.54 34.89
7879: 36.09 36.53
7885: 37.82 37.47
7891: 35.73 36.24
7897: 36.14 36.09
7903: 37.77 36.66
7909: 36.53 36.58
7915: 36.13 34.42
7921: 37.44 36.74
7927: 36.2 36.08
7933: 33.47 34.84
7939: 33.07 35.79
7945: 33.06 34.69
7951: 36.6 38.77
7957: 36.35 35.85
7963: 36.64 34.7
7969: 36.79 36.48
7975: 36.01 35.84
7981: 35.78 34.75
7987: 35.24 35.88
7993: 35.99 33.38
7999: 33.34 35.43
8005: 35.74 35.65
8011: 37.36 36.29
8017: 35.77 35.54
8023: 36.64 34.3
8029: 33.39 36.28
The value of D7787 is 0.3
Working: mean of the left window 38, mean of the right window 37.1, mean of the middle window 37.3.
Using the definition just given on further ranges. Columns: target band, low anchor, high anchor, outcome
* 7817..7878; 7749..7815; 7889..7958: -0.9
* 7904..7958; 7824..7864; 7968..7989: 0.8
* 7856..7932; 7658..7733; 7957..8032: -1.0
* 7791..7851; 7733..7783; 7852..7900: 0.5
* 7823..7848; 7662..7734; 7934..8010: -0.2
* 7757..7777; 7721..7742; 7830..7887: 0.1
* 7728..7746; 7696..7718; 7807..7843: -0.4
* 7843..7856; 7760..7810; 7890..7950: -0.4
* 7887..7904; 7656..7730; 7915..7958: -0.3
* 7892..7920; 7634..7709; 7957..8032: -0.1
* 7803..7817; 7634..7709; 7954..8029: -0.2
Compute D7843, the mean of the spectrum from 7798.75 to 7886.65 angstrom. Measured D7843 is 37.1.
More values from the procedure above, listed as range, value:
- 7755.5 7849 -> 37.2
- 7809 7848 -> 36.9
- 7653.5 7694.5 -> 37.3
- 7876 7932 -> 36.4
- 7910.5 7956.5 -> 35.6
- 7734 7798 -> 37.5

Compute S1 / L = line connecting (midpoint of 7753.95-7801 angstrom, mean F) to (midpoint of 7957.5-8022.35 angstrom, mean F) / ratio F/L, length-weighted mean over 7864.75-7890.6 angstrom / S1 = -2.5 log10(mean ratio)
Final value -0.02 mag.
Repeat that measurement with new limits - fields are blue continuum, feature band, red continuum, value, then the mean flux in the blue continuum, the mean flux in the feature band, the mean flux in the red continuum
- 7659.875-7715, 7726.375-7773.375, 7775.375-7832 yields -0.006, 37.6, 37.6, 37.3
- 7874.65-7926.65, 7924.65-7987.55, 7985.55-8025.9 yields 0.011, 36.4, 35.6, 35.5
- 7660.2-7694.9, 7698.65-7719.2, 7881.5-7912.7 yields 0.007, 37.7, 37.3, 36.7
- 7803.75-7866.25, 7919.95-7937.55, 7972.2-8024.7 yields 0.016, 37.2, 35.7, 35.6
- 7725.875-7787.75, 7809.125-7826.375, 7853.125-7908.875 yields 0.005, 37.7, 37.2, 37.1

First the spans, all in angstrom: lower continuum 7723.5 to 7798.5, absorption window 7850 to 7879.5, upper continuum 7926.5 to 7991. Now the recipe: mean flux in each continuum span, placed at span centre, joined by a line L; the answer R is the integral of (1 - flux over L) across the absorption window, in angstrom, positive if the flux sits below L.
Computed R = -0.81 angstrom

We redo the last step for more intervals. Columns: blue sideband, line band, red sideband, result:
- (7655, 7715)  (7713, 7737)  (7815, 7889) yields -0.3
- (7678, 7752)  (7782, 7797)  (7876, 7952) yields -0.3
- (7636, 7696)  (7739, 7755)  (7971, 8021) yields -0.1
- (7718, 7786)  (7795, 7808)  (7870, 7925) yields 0.1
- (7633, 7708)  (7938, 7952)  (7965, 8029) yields 0.5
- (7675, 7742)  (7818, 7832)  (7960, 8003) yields -0.2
